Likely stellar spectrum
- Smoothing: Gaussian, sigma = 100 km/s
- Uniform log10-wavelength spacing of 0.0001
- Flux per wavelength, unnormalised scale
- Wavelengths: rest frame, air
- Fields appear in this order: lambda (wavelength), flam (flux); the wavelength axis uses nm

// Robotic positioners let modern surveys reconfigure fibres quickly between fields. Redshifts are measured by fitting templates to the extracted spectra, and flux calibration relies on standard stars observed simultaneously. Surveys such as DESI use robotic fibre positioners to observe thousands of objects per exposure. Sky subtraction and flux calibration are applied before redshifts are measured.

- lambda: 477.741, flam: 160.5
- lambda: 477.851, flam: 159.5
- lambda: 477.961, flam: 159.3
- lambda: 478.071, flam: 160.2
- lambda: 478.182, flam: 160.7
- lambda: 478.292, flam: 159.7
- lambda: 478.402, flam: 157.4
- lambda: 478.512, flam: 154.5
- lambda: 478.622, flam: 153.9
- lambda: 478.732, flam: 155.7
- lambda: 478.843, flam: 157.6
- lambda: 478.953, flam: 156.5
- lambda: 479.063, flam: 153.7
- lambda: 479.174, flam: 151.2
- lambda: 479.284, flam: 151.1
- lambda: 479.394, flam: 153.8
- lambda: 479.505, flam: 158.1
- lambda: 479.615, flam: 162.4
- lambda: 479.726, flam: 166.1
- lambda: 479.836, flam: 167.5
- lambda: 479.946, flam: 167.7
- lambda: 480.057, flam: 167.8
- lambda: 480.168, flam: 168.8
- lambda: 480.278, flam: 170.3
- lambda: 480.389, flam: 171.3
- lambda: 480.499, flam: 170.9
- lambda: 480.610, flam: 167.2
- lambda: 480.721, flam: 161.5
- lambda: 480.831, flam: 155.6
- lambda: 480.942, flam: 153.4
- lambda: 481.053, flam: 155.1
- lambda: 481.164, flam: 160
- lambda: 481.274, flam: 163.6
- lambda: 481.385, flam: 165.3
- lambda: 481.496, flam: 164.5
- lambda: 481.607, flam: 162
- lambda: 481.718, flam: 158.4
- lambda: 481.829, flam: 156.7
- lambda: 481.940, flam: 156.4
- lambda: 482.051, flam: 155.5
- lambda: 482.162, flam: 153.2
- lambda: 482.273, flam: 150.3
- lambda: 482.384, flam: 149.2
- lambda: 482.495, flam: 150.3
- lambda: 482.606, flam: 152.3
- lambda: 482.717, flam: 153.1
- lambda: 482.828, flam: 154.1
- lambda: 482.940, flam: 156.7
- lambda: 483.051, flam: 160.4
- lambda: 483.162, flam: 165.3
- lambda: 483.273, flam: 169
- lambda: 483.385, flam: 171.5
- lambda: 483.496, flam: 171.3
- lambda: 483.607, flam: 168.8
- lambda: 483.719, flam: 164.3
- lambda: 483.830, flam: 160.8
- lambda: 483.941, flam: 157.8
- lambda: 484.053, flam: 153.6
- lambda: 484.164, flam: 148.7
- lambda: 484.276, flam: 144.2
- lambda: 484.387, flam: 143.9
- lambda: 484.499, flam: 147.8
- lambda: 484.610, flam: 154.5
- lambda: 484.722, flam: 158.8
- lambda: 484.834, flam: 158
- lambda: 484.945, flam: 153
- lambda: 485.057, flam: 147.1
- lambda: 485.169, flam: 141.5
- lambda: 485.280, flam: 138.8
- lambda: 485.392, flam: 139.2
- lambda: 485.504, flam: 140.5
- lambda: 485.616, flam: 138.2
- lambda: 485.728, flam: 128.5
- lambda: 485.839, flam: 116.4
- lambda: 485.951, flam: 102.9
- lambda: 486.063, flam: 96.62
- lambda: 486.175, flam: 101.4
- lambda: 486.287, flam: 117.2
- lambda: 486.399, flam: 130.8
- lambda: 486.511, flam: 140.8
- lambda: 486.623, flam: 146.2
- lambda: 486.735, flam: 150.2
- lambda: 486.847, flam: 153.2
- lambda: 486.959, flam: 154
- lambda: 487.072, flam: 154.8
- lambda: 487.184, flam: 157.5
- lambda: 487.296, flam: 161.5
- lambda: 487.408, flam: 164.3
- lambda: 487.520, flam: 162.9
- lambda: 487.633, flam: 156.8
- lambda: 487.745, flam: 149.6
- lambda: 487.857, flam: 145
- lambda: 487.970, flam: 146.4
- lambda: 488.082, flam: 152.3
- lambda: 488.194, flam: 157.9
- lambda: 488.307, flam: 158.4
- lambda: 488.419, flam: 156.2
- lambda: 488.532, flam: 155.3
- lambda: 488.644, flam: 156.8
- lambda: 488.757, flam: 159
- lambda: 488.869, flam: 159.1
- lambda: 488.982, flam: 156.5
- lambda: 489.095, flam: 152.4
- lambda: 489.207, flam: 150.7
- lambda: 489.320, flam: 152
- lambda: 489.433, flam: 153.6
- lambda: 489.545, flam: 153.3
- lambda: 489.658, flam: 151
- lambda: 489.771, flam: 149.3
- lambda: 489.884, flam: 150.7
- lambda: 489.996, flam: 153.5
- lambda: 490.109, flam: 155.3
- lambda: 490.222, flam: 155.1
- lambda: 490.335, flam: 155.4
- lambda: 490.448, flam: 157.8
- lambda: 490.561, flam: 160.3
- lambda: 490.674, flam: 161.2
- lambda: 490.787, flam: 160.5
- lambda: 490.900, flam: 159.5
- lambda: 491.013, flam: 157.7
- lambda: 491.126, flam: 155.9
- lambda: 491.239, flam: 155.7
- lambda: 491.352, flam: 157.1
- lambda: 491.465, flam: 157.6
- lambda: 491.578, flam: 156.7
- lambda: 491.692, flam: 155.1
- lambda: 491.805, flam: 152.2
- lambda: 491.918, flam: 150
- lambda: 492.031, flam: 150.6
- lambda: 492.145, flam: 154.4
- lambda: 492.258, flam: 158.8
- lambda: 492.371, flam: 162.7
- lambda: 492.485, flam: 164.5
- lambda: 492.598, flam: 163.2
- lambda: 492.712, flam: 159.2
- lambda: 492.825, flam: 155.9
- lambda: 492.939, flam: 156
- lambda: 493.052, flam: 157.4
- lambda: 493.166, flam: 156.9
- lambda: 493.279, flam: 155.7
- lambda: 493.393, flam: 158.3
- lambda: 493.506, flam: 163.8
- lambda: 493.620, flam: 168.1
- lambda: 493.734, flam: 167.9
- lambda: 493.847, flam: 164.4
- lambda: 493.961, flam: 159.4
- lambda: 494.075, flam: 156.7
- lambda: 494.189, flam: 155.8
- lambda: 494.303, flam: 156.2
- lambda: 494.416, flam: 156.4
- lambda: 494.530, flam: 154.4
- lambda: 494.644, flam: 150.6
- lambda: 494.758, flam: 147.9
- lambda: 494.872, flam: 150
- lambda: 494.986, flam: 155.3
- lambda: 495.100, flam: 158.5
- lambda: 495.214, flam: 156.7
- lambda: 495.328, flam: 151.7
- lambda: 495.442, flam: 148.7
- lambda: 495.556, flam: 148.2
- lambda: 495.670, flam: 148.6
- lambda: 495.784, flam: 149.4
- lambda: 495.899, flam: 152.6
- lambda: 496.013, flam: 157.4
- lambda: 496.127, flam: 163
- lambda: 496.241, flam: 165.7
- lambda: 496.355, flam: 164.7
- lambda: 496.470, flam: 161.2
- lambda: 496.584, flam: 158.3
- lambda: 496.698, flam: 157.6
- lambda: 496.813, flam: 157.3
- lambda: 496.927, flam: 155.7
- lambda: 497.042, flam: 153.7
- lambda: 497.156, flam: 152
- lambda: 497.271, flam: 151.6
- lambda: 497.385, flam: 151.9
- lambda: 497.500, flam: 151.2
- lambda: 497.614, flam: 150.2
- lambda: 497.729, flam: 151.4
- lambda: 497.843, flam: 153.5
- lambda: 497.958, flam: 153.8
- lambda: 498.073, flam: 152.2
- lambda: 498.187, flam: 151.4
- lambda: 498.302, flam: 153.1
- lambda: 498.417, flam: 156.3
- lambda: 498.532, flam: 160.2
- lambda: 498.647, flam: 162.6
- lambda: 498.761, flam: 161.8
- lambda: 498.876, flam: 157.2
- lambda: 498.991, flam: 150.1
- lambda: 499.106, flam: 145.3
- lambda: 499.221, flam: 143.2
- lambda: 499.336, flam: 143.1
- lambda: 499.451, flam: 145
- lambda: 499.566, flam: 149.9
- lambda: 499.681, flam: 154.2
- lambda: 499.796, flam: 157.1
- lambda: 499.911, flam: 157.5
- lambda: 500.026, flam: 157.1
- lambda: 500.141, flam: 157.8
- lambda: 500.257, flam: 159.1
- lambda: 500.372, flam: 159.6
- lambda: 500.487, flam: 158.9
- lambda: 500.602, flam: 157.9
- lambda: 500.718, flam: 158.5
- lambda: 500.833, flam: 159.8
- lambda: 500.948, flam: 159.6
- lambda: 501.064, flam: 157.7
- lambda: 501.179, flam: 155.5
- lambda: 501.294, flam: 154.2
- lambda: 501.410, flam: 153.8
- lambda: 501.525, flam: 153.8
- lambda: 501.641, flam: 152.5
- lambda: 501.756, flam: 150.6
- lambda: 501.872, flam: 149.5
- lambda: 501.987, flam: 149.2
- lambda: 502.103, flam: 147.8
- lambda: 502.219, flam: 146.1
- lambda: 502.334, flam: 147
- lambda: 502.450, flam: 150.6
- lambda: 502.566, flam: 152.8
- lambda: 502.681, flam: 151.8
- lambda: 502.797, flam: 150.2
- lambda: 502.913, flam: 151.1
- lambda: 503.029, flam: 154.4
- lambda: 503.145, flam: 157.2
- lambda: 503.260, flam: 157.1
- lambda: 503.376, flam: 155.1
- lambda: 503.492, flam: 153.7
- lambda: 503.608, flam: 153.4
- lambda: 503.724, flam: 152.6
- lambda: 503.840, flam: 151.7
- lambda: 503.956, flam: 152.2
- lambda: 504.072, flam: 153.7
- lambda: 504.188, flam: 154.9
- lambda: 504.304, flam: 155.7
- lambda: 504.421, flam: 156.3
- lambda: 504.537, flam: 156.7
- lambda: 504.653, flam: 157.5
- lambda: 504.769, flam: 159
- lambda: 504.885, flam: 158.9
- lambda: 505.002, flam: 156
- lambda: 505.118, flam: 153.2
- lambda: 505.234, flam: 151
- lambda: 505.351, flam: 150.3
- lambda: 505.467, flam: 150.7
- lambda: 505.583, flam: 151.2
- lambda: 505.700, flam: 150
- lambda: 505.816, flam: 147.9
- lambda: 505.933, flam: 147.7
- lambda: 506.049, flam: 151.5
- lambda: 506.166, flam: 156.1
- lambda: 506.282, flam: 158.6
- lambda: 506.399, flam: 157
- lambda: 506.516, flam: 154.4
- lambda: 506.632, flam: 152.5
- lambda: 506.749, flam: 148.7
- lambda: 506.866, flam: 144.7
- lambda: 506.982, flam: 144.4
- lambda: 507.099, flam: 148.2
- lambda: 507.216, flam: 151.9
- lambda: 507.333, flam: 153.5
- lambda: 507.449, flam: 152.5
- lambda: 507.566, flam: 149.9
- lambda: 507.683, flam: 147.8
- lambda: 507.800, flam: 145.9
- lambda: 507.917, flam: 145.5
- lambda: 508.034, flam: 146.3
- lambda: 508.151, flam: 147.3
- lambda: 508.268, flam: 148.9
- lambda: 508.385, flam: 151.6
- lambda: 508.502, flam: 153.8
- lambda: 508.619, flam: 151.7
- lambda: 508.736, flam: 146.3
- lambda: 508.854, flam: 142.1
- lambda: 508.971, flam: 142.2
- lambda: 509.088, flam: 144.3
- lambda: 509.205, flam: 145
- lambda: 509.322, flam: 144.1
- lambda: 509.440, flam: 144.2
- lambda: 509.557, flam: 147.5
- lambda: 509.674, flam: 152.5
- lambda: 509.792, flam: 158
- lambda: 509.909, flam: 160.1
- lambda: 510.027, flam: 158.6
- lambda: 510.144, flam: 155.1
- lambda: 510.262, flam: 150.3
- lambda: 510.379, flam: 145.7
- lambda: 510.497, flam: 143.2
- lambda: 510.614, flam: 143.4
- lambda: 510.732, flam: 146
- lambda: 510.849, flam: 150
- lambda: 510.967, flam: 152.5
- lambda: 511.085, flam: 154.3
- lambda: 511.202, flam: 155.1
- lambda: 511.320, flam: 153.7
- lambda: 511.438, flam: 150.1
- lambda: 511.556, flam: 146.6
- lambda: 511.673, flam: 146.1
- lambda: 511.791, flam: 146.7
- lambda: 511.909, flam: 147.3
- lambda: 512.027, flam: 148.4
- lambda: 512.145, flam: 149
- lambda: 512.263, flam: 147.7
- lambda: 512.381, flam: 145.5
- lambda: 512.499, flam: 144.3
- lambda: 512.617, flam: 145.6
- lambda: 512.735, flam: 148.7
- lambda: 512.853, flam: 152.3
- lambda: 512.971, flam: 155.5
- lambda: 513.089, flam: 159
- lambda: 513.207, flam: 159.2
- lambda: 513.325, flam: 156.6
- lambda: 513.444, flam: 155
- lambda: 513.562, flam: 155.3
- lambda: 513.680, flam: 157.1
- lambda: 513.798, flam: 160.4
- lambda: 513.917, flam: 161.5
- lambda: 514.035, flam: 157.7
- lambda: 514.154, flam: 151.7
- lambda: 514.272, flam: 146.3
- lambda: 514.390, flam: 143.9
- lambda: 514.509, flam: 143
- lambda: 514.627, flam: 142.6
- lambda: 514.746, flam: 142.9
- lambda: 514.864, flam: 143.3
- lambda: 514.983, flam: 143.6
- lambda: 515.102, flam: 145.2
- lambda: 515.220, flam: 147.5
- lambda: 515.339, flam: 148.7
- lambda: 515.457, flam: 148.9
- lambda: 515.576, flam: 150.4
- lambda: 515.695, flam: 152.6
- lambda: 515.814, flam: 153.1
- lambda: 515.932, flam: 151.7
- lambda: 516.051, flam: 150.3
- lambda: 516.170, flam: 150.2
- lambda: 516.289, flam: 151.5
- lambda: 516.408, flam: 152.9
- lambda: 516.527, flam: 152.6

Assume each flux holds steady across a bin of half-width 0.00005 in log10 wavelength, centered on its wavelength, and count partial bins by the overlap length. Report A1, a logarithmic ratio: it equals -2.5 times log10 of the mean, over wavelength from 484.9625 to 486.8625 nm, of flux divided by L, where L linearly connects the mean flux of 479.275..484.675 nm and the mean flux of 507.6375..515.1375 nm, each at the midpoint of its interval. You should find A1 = 0.20 mag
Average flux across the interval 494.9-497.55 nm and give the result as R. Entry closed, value 155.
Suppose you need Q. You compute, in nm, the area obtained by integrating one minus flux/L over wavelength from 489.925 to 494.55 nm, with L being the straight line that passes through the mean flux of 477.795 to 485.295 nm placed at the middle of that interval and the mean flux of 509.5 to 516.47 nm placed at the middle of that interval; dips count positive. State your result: -0.07 nm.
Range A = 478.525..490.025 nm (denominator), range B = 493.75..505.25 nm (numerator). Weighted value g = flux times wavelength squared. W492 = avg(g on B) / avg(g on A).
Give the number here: 1.1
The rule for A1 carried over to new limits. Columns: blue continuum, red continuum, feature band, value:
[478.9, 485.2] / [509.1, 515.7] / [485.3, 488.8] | 0.10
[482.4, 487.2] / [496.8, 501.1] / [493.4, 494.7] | -0.05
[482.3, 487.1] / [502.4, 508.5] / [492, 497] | -0.06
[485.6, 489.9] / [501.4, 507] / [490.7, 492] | -0.06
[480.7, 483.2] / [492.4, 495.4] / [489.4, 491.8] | 0.01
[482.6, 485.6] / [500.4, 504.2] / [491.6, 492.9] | -0.02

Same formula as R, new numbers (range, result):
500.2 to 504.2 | 154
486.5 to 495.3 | 156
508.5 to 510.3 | 150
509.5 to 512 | 151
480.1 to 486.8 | 151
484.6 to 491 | 148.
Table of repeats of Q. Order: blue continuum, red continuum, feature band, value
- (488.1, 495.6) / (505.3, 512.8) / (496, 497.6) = -0.03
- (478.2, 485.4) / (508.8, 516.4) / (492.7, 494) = -0.05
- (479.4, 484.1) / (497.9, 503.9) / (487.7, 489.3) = 0.05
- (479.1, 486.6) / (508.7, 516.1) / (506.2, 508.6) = 0.00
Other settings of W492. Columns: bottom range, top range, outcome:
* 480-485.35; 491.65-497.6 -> 1.04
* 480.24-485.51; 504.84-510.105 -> 1.06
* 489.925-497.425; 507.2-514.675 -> 1.03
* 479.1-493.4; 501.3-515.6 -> 1.07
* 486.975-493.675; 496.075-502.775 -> 1.02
